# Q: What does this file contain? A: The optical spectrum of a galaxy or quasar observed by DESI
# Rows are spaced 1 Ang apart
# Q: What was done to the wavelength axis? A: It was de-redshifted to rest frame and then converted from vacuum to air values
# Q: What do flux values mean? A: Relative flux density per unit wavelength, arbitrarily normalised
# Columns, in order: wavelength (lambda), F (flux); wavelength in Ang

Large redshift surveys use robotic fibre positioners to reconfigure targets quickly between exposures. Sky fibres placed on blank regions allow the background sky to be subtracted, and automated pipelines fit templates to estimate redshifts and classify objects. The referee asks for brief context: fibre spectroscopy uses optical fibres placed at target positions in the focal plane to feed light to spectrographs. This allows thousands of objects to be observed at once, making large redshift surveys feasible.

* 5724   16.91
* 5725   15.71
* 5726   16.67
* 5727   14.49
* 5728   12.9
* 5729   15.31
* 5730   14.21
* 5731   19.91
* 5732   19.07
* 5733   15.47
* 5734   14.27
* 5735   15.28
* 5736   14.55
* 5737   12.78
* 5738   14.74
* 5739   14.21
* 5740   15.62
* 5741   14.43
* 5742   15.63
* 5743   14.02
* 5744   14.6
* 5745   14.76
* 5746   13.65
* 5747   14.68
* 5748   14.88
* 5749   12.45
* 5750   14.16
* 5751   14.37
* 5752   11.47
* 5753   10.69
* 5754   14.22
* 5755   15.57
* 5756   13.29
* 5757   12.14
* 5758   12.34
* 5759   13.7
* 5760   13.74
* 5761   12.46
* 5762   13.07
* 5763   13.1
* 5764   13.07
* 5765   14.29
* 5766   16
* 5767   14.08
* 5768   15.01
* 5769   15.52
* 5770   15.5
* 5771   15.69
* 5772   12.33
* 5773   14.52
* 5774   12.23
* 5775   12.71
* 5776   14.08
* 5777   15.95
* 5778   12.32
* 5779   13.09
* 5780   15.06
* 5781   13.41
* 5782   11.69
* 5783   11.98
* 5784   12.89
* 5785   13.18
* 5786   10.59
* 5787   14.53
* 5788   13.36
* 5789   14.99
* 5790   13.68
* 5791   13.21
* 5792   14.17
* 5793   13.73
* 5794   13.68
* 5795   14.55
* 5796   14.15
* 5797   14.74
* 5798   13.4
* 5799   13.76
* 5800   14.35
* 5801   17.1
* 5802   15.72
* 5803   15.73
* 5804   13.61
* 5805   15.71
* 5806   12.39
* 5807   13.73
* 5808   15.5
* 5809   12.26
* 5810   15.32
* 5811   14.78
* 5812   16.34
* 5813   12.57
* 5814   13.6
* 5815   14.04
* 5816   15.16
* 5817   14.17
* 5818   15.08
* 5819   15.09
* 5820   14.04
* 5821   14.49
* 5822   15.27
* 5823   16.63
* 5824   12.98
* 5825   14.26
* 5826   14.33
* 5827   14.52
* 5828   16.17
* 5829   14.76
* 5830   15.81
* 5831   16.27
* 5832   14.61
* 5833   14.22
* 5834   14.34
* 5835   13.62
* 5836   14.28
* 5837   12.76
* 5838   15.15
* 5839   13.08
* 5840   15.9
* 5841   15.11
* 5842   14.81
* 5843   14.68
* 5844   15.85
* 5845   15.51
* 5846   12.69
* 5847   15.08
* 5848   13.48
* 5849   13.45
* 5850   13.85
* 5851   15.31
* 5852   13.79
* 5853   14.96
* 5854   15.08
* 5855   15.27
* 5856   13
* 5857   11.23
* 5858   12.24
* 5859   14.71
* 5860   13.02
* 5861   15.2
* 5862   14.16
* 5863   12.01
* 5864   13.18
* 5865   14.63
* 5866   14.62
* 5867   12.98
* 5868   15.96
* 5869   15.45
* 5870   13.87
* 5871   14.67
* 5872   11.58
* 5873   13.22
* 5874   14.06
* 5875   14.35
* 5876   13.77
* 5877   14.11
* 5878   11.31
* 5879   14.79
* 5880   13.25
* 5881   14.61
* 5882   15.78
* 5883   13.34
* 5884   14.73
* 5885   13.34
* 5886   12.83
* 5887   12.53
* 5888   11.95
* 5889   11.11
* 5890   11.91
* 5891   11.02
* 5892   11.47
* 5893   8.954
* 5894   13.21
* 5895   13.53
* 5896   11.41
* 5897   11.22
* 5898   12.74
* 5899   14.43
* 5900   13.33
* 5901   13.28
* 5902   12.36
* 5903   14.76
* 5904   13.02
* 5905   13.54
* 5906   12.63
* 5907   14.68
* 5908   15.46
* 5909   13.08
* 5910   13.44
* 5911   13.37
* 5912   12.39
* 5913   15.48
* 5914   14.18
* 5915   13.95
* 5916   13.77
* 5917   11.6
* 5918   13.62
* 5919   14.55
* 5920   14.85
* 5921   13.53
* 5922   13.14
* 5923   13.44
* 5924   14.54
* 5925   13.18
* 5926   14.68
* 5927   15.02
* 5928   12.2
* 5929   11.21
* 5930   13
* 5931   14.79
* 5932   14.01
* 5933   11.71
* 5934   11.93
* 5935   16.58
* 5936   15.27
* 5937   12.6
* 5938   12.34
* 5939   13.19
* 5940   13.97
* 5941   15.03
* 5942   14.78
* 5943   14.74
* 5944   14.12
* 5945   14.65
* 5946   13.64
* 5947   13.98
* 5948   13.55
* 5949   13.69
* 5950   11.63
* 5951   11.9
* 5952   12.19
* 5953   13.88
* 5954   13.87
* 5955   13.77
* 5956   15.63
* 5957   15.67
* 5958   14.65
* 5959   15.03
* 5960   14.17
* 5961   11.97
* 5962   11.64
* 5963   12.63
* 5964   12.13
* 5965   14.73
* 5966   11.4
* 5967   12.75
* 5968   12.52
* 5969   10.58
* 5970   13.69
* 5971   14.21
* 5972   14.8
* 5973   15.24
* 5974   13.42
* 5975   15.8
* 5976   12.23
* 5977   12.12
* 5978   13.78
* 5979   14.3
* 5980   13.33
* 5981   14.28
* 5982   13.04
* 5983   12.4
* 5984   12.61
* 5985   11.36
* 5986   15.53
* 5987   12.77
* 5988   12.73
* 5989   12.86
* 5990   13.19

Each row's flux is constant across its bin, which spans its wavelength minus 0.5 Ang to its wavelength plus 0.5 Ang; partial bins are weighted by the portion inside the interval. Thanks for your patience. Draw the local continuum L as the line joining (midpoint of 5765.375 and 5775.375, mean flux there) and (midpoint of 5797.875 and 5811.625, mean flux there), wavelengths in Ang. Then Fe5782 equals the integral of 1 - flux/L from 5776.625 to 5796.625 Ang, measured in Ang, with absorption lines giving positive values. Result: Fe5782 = 1.3 Ang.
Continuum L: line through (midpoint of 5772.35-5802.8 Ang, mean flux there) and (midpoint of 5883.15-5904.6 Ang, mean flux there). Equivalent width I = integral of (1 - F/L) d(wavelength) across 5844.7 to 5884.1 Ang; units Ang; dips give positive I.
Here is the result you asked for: -3.23 Ang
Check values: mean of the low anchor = 13.8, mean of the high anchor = 12.5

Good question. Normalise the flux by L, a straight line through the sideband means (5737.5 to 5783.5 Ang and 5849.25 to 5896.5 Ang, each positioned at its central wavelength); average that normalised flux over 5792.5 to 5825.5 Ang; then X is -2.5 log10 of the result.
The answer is -0.06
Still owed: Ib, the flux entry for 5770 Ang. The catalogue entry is 15.5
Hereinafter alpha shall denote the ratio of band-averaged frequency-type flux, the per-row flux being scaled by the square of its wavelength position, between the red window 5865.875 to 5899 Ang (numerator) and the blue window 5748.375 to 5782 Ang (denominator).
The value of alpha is 1.0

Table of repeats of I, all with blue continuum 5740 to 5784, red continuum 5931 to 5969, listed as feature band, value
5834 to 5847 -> -0.75 Ang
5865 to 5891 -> 0.11 Ang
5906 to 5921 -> -0.27 Ang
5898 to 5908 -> -0.01 Ang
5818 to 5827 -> -0.63 Ang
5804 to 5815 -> -0.37 Ang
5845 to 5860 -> -0.25 Ang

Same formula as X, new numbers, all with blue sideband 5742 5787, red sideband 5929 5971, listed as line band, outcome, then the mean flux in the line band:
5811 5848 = -0.08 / 14.6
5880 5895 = 0.07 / 12.7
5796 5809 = -0.07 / 14.5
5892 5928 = 0.01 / 13.4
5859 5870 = -0.05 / 14.1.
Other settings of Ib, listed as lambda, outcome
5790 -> 13.68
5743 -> 14.02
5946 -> 13.64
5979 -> 14.3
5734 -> 14.27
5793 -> 13.73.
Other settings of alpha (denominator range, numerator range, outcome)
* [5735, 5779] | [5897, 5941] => 1.03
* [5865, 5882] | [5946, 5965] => 0.99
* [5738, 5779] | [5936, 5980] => 1.04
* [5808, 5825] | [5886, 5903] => 0.87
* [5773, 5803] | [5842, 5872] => 1.05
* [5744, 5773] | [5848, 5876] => 1.04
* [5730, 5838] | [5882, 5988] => 0.99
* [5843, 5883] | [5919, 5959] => 1.01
